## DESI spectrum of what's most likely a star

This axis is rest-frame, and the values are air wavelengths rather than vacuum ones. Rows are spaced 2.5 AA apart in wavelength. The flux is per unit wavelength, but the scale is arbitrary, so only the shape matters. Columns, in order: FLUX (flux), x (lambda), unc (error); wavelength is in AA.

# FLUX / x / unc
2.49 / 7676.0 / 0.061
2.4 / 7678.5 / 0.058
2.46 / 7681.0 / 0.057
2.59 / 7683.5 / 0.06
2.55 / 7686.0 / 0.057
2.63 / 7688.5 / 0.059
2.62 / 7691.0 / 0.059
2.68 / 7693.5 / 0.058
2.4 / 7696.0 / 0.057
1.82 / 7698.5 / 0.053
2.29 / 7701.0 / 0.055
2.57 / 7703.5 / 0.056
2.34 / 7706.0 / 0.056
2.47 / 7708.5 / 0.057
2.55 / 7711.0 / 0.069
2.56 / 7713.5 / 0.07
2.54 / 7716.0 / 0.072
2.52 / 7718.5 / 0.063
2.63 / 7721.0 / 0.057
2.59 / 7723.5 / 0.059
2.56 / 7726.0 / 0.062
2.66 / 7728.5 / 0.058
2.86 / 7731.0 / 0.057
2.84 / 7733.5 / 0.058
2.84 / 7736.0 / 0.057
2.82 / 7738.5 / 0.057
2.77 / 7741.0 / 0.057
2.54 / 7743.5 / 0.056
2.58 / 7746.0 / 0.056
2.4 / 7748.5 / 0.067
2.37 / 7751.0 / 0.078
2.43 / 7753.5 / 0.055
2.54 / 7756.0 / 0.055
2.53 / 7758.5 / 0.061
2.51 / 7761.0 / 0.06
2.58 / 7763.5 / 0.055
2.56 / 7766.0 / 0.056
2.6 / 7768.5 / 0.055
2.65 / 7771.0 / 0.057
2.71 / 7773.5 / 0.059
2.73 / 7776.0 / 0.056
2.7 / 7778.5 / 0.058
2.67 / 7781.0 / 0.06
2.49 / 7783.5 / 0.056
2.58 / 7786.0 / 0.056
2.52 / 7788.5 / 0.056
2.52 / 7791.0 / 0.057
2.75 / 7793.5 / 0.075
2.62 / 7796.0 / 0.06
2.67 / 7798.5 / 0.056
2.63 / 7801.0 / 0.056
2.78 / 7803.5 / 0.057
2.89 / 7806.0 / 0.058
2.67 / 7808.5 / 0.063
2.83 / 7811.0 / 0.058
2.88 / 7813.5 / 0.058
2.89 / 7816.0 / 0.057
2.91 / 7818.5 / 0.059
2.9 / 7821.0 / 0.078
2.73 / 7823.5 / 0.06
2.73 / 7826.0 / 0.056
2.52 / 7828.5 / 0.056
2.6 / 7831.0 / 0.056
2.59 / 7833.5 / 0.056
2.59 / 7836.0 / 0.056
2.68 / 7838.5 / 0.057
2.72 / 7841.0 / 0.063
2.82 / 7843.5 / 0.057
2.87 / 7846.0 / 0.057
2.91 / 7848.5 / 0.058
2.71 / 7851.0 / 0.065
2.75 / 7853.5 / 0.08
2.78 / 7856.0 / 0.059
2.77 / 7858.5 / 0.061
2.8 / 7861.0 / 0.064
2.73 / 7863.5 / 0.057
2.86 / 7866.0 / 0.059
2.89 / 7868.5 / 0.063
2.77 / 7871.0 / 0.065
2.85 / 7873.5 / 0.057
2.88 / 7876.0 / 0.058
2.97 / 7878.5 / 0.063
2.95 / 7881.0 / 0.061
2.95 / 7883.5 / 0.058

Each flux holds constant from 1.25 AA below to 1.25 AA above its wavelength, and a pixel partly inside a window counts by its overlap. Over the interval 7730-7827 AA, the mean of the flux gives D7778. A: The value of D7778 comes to 2.67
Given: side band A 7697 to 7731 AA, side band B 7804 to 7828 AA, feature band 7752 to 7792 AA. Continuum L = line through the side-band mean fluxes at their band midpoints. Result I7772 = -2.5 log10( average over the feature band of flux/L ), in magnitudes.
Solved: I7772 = 0.04 mag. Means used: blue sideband 2.48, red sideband 2.81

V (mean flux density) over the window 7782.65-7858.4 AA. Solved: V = 2.72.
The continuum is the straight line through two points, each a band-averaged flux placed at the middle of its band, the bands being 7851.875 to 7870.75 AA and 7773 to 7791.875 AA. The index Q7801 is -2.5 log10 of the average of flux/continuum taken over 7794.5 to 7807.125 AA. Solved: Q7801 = -0.02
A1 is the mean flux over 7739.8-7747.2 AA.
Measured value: 2.63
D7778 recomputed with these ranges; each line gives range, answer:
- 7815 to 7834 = 2.74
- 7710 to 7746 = 2.66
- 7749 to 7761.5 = 2.47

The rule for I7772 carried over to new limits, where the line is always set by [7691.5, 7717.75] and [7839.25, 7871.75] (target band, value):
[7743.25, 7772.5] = 0.01 mag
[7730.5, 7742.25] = -0.13 mag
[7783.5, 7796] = 0.02 mag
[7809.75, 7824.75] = -0.06 mag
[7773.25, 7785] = -0.02 mag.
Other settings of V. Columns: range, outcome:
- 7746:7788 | 2.57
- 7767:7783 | 2.67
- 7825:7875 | 2.75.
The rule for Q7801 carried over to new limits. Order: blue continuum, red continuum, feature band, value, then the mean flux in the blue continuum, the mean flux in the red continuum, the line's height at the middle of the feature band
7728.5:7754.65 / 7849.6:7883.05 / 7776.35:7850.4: 0.02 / 2.65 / 2.83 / 2.75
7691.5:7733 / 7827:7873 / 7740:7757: 0.02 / 2.51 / 2.74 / 2.57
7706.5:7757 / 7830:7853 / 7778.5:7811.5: 0.00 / 2.6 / 2.72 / 2.67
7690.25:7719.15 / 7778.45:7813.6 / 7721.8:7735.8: -0.09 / 2.44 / 2.67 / 2.5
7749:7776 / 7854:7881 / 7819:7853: 0.01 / 2.55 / 2.83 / 2.75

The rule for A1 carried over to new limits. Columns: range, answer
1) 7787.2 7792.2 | 2.52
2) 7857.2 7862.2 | 2.78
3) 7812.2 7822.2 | 2.89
